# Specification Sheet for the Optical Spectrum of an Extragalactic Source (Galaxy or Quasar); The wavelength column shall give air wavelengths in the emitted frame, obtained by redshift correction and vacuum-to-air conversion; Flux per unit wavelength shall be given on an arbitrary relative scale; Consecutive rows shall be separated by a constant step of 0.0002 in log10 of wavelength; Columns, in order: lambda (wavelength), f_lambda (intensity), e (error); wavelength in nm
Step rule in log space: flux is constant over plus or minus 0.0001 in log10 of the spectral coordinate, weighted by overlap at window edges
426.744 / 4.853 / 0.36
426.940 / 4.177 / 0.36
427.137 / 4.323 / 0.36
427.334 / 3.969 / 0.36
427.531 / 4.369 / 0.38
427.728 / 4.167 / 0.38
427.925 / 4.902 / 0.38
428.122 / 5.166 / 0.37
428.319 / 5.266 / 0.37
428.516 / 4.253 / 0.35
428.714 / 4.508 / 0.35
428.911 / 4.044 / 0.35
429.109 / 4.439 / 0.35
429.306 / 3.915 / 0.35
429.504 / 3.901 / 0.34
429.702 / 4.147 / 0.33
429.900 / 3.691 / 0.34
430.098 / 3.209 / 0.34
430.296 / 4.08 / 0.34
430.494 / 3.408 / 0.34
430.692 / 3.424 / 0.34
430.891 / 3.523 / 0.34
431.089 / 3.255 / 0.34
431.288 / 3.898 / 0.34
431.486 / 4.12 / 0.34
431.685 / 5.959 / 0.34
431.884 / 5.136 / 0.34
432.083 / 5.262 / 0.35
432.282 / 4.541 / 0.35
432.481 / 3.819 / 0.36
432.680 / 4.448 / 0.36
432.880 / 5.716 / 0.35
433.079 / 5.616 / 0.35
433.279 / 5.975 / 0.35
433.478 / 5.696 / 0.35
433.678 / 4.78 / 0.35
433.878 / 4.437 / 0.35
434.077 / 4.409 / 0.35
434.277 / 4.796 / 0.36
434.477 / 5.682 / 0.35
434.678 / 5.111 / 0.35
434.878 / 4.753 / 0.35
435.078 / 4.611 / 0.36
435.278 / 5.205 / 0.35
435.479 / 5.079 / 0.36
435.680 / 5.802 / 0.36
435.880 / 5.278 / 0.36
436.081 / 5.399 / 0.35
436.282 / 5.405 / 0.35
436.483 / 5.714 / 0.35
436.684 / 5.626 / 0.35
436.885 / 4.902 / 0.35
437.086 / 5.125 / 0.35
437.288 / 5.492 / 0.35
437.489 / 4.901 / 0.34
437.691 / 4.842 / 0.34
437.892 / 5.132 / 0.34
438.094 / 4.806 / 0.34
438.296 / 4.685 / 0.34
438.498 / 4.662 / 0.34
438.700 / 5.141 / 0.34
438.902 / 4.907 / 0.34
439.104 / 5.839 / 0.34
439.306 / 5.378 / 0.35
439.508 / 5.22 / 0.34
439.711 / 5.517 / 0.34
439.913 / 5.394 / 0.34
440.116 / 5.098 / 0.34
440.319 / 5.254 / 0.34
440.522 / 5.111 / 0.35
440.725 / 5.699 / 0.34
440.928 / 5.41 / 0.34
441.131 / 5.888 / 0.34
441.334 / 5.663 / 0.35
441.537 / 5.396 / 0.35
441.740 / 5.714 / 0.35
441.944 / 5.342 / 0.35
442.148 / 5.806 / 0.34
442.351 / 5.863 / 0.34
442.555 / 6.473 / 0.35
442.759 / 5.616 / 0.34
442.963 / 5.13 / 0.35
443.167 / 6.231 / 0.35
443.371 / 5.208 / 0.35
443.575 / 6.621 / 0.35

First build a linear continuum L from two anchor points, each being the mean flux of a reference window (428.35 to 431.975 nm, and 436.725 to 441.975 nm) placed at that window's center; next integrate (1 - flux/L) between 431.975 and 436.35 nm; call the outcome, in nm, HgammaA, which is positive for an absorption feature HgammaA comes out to -0.47 nm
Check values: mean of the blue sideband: 4.07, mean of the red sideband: 5.25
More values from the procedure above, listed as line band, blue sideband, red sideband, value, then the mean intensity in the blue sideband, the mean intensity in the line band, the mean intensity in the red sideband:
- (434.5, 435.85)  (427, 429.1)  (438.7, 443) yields -0.02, 4.49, 5.14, 5.51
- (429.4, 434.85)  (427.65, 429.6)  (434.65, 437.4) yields 0.37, 4.46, 4.52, 5.25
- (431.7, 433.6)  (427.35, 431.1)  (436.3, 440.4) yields -0.28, 4.1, 5.17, 5.19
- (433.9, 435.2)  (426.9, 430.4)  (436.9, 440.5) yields -0.03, 4.25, 4.88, 5.13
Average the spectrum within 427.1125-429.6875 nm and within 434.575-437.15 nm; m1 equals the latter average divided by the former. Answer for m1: 1.19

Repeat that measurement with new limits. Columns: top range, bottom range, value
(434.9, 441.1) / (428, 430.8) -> 1.27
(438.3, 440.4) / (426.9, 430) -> 1.20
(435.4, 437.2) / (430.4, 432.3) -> 1.27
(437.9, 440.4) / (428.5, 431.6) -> 1.33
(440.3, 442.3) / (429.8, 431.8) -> 1.43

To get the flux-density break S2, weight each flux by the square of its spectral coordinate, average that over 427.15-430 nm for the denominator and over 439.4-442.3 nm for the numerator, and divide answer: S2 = 1.34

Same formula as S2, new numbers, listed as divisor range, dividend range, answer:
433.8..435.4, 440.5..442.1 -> 1.17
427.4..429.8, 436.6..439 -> 1.18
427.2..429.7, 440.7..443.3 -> 1.38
